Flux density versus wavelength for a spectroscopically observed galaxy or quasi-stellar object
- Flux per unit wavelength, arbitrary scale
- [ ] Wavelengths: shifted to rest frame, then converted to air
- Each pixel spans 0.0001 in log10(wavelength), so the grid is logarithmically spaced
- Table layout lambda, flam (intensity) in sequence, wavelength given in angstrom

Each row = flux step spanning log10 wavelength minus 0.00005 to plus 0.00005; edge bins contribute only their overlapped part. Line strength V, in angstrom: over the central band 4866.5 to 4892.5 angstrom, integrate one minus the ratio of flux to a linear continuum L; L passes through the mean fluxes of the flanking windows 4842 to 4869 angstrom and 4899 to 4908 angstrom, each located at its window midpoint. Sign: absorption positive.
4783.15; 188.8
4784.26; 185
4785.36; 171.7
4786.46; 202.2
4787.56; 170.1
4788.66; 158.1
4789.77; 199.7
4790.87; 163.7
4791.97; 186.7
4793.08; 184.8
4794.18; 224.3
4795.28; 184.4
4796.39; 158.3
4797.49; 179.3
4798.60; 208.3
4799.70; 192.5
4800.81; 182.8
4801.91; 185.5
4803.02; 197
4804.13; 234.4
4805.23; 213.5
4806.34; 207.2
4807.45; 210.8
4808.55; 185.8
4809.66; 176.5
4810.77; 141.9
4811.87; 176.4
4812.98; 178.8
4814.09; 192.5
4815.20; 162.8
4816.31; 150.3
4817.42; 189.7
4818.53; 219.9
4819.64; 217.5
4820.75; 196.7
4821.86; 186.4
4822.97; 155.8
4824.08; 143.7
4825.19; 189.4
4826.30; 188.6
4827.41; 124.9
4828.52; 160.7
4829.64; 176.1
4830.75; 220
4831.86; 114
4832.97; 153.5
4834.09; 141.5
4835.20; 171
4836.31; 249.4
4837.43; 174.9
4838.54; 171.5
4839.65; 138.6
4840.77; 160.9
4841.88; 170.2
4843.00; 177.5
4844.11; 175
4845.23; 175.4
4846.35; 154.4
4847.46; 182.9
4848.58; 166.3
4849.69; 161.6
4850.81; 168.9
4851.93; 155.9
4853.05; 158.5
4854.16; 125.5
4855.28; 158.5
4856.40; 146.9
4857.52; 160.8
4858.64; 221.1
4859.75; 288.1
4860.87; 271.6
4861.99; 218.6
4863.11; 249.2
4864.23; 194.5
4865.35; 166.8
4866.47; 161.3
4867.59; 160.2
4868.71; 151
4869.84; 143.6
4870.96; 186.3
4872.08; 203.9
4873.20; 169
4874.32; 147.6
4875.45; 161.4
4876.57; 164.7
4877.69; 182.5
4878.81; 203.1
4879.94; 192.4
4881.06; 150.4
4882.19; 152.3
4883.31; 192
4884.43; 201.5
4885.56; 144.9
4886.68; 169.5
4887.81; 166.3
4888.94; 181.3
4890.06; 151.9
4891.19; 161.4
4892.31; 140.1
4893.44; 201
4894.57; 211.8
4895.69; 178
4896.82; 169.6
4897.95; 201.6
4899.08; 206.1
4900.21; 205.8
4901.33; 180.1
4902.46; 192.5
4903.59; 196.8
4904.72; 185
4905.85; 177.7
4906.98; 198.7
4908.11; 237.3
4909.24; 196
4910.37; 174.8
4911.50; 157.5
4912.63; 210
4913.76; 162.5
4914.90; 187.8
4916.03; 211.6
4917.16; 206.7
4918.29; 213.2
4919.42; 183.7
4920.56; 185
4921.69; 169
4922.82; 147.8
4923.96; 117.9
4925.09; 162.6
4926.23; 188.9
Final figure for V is 2.6 angstrom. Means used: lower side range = 181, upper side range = 194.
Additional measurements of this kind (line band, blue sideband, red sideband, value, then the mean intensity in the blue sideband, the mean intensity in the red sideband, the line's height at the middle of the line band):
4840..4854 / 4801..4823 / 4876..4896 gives 1.3 angstrom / 190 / 175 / 183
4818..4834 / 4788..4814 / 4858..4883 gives 1.2 angstrom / 188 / 188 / 188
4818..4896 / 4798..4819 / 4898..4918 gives 6.3 angstrom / 190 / 194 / 192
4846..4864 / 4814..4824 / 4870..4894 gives -1.1 angstrom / 183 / 172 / 177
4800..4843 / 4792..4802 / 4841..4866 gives 1.7 angstrom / 189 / 184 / 187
